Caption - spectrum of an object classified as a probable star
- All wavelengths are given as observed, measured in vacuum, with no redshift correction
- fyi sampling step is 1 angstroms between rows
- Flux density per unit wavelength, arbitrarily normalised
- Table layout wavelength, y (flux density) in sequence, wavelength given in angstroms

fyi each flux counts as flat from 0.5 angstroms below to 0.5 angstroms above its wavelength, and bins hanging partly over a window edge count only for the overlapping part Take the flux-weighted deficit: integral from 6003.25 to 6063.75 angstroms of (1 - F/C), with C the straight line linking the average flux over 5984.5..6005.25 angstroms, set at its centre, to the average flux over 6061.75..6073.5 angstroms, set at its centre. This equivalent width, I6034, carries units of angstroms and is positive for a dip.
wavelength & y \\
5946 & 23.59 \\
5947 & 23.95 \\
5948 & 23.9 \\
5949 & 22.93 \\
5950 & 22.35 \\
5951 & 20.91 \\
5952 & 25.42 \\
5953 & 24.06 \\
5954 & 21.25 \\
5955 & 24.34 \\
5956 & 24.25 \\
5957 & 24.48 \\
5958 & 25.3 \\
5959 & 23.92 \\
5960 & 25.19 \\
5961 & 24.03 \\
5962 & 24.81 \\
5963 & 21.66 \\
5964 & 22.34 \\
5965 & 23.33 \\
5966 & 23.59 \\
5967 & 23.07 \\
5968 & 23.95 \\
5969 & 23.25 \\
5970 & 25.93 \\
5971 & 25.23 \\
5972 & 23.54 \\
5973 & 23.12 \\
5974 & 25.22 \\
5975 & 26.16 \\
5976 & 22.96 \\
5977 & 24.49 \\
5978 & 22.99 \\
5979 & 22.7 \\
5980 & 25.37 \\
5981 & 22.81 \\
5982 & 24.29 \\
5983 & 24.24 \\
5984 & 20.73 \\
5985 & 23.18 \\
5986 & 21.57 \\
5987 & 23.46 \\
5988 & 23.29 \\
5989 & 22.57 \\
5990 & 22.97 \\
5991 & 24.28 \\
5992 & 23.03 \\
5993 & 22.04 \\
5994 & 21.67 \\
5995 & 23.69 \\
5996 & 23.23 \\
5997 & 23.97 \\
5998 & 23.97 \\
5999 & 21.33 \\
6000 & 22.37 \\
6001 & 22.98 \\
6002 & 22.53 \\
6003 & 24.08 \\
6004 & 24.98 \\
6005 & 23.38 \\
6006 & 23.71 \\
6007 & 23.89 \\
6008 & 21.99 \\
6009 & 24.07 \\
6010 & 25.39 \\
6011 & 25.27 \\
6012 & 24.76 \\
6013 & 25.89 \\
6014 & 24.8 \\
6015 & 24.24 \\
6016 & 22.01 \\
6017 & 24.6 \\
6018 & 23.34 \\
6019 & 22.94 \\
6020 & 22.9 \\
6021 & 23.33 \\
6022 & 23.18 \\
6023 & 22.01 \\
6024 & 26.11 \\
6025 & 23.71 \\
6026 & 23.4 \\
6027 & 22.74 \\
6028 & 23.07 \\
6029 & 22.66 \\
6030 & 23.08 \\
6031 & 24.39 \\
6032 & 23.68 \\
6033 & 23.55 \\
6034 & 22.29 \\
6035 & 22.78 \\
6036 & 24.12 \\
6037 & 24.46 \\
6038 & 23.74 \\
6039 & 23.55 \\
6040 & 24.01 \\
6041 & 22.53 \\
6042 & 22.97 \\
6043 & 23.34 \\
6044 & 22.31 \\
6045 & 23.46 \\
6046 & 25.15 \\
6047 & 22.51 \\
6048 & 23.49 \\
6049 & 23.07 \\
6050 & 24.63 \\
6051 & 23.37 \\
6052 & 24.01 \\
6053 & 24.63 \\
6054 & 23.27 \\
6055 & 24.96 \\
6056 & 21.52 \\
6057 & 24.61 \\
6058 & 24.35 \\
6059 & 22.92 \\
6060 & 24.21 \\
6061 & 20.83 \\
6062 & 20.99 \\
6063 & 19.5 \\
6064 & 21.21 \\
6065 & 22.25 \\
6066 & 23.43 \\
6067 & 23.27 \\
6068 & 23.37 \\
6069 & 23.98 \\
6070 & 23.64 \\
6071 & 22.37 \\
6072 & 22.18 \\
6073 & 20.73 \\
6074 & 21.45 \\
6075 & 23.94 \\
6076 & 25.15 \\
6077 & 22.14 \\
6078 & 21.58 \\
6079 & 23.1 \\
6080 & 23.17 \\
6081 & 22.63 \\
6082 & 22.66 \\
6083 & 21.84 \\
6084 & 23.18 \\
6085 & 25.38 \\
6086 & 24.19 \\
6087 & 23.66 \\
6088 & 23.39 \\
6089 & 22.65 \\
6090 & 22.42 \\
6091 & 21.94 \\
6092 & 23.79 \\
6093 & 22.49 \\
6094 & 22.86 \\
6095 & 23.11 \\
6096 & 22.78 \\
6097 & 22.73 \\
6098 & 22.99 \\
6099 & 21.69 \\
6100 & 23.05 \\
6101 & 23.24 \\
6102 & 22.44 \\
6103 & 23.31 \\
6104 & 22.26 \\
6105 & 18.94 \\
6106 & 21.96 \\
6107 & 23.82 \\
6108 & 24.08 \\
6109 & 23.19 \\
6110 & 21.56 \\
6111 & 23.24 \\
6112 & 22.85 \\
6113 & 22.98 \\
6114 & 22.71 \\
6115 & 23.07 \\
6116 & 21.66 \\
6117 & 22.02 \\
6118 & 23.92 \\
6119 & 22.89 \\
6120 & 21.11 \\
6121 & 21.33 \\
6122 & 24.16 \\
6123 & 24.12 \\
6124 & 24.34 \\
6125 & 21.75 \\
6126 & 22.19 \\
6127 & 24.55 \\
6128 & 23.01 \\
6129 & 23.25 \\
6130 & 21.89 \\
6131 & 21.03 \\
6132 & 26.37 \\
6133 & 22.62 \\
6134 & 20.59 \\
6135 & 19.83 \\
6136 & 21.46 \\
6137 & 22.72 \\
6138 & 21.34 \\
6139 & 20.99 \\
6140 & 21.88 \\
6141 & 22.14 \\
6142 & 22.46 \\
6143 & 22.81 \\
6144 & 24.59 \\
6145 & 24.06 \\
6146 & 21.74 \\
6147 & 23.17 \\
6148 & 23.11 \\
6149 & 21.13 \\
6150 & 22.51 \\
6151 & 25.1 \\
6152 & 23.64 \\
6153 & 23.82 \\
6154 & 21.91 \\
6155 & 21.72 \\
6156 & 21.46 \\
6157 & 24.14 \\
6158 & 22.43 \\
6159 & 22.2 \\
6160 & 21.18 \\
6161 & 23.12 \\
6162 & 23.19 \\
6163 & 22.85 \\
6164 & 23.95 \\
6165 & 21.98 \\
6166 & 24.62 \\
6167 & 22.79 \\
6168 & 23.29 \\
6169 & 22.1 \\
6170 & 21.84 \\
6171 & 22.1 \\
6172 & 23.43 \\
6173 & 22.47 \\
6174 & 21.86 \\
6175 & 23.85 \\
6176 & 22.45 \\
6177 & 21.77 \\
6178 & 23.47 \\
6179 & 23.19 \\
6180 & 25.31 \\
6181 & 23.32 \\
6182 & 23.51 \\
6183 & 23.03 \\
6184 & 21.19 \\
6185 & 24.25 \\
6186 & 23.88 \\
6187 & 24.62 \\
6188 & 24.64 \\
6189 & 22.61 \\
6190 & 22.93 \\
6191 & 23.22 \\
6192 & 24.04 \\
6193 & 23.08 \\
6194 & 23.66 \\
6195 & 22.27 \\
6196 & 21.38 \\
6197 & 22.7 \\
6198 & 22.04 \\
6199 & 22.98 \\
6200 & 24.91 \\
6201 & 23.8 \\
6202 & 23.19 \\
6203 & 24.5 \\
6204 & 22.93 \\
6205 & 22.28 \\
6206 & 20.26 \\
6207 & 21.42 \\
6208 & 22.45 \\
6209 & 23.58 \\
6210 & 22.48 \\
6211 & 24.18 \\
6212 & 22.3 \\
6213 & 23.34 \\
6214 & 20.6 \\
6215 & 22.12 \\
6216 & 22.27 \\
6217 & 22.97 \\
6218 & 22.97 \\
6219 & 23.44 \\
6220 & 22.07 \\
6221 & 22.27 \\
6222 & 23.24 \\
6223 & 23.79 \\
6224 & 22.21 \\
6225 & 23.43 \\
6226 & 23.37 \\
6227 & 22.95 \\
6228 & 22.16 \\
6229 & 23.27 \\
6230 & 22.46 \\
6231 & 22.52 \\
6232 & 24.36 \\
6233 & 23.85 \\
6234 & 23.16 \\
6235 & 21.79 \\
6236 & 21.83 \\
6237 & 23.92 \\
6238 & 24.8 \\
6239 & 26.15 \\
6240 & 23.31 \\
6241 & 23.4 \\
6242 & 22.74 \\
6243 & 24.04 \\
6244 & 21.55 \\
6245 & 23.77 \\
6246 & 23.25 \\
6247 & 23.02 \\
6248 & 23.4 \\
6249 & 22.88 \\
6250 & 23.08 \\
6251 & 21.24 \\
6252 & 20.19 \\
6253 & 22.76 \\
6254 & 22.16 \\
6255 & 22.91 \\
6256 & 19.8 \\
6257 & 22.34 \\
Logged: -2.29 angstroms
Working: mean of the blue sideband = 23.1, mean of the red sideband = 22.3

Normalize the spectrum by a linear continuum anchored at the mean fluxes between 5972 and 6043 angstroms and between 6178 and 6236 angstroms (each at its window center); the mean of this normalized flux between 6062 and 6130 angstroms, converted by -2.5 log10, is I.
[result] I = 0.02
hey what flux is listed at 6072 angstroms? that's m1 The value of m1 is 22.18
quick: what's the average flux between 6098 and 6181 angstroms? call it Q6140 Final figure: 22.7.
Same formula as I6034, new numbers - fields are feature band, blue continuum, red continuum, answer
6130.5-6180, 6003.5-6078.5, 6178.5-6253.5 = 1.0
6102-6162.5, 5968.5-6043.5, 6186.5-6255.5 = 1.5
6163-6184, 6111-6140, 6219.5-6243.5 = -0.1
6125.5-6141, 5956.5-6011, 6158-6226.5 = 0.6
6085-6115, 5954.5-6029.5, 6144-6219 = 0.5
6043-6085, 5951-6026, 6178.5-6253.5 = 0.8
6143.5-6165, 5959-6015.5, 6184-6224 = 0.2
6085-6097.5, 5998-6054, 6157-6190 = 0.1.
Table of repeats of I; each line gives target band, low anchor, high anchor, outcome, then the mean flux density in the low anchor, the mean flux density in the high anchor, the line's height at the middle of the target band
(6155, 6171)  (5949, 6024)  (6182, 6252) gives 0.021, 23.6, 23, 23.1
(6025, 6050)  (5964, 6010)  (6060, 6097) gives -0.015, 23.5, 22.7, 23.1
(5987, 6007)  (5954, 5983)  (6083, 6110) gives 0.025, 24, 22.9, 23.7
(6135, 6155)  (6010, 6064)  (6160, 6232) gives 0.025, 23.5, 22.9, 23.1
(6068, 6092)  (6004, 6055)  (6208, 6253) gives 0.025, 23.7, 22.9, 23.5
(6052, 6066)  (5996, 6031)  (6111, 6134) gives 0.024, 23.6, 22.9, 23.3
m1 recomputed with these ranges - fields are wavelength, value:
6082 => 22.66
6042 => 22.97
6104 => 22.26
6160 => 21.18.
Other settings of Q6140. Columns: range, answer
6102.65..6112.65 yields 22.5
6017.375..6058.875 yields 23.5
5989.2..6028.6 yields 23.5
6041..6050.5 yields 23.4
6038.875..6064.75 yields 23.1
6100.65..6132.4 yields 22.8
